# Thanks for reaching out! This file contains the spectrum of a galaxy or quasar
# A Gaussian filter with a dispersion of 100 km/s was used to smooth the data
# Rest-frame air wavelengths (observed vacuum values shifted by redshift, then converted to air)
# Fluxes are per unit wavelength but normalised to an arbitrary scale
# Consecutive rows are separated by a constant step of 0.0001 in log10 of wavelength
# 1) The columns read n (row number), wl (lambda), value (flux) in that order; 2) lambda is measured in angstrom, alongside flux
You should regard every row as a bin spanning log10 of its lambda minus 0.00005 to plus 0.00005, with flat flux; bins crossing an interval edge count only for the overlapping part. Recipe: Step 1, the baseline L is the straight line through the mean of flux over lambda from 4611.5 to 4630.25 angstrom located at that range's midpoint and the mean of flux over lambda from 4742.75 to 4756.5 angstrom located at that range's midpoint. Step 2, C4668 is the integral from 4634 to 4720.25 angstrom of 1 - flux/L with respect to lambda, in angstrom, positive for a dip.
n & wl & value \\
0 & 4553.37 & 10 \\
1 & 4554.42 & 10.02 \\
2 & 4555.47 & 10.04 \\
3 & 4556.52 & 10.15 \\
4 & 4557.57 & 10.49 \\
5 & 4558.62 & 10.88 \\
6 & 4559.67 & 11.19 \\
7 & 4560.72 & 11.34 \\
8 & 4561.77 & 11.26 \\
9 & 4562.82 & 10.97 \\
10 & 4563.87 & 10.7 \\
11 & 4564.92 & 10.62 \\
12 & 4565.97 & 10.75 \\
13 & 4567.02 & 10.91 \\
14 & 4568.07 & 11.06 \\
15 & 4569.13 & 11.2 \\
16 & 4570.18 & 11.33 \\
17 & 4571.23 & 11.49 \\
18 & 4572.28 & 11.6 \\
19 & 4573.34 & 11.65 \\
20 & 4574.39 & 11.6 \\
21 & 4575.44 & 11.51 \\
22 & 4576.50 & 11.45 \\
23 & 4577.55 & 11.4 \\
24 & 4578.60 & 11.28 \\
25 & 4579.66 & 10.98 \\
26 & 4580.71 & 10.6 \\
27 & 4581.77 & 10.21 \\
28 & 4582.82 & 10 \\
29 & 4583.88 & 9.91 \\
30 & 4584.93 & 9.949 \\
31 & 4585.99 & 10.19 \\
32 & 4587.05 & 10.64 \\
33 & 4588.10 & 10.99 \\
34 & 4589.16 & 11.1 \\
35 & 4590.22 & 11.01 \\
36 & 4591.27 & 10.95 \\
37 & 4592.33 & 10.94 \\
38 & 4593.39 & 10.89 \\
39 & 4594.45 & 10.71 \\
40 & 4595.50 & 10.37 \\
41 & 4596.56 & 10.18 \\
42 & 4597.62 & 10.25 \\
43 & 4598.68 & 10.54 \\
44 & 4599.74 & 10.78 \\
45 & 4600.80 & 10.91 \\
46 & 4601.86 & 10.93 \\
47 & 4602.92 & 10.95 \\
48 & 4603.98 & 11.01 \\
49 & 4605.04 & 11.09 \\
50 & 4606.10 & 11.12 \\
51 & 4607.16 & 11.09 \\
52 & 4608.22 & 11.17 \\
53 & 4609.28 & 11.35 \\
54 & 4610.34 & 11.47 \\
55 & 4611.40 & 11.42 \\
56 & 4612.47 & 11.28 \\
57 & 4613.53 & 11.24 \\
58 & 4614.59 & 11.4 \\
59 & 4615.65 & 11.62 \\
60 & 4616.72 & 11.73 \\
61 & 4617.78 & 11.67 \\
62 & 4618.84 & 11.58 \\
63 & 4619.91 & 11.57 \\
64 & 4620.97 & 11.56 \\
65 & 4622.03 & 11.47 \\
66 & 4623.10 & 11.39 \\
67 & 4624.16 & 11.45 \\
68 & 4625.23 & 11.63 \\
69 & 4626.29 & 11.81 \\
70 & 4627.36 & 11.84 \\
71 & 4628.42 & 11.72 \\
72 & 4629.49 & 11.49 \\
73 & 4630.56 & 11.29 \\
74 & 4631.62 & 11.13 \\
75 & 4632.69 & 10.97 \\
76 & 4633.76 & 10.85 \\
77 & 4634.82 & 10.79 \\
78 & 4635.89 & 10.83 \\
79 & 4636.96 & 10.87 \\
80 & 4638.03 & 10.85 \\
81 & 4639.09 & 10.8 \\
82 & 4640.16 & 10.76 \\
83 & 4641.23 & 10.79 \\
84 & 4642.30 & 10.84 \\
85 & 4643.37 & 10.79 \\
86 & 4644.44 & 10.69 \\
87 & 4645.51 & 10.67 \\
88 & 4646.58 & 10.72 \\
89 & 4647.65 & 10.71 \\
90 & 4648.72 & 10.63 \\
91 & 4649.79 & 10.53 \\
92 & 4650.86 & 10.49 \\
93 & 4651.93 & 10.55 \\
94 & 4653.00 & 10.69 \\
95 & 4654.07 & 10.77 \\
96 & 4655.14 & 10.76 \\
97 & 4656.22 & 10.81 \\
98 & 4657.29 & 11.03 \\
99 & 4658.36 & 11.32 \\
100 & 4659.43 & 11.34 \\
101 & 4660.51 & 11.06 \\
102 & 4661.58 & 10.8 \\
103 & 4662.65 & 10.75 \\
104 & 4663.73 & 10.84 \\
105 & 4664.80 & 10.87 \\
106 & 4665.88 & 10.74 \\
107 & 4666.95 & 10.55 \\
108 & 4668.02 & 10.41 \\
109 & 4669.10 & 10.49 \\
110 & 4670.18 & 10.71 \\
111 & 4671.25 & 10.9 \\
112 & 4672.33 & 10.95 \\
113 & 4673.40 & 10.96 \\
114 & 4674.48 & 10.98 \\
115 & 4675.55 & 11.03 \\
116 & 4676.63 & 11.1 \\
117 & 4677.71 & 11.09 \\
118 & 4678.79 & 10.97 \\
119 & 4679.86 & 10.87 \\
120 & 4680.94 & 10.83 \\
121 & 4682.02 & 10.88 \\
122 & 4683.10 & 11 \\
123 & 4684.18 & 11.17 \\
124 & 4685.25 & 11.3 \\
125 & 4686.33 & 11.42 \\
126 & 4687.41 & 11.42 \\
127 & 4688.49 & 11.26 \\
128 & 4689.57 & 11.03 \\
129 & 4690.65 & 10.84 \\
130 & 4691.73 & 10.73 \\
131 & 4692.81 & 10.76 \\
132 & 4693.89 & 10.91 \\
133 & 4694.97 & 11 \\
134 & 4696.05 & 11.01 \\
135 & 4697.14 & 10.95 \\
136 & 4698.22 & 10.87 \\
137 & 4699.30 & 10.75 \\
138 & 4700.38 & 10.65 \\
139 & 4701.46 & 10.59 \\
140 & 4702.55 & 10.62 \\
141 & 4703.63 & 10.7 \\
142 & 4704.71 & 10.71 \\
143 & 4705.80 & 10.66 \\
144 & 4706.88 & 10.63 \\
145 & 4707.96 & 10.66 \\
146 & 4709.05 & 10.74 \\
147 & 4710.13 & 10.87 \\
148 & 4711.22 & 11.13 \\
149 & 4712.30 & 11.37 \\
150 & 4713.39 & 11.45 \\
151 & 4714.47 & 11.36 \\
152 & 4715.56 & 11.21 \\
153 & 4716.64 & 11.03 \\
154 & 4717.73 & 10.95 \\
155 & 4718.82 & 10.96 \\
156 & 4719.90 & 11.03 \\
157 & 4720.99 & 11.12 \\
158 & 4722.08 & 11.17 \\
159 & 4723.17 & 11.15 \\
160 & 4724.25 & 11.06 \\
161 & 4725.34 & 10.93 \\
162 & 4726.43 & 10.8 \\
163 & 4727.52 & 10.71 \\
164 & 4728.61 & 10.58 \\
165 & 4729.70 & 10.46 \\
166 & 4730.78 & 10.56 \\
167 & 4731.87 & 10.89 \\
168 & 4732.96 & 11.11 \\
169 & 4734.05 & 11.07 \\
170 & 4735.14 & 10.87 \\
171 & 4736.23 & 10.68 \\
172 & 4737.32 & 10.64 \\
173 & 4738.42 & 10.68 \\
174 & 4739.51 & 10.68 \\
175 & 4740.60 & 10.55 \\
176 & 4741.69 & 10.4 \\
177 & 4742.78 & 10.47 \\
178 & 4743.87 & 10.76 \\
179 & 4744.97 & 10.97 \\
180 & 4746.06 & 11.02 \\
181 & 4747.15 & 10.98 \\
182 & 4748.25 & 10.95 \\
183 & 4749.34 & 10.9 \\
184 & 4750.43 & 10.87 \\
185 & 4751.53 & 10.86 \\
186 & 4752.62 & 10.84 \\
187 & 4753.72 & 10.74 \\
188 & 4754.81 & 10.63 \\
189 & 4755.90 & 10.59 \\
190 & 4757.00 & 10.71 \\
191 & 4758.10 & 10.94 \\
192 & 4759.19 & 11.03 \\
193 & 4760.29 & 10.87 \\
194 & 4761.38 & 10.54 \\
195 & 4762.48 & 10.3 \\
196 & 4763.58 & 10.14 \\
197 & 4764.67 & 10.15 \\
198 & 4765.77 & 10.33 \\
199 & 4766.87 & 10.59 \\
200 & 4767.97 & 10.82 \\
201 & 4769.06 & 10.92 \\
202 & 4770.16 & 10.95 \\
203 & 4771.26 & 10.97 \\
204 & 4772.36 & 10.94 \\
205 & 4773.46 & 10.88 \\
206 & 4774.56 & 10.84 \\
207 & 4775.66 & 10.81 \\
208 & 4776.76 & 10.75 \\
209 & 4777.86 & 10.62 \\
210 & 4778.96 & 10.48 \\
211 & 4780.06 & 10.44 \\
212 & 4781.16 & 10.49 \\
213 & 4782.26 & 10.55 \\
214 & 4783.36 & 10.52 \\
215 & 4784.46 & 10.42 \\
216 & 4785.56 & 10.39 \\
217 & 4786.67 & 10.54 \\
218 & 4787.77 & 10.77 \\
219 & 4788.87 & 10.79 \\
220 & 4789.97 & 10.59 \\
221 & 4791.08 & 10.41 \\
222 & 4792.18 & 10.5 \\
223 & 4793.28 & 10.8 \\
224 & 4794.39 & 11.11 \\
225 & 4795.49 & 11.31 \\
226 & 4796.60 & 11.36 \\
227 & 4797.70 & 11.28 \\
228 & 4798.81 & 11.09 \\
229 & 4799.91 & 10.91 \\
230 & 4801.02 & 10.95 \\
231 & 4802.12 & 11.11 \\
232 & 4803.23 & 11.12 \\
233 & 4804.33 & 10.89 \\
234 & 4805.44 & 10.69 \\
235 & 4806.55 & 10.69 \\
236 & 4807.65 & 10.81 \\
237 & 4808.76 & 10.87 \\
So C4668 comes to 2.7 angstrom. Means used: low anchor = 11.5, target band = 10.9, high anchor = 10.8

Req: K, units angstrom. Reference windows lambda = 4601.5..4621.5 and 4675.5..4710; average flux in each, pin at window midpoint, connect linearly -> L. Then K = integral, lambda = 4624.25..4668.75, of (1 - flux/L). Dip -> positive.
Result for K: 0.91 angstrom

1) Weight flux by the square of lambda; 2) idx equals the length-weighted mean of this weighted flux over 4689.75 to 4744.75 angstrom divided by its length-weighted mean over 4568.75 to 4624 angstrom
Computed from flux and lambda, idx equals 1.03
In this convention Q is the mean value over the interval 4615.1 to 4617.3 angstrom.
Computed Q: 11.7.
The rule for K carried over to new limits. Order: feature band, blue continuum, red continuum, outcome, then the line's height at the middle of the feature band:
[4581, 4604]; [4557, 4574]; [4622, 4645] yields 1.05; 11.1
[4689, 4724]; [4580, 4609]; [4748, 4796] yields -0.76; 10.7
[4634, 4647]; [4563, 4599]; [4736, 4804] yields 0.04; 10.8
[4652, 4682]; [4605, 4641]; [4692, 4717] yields 0.58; 11.1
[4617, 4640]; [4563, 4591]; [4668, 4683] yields -0.85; 10.9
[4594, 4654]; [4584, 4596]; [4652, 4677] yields -1.62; 10.8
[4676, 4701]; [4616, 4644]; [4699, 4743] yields 0.00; 11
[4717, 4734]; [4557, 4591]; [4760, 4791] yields -0.33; 10.7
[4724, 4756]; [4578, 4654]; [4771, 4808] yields 0.19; 10.8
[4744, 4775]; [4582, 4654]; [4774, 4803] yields 0.12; 10.8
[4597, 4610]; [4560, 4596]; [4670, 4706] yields 0.00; 10.9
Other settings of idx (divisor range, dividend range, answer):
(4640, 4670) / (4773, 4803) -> 1.06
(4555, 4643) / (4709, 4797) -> 1.04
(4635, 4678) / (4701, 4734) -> 1.04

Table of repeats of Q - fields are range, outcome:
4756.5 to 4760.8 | 10.9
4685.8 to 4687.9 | 11.4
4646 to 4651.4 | 10.6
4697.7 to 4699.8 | 10.8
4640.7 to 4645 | 10.8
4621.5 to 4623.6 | 11.4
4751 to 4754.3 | 10.8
